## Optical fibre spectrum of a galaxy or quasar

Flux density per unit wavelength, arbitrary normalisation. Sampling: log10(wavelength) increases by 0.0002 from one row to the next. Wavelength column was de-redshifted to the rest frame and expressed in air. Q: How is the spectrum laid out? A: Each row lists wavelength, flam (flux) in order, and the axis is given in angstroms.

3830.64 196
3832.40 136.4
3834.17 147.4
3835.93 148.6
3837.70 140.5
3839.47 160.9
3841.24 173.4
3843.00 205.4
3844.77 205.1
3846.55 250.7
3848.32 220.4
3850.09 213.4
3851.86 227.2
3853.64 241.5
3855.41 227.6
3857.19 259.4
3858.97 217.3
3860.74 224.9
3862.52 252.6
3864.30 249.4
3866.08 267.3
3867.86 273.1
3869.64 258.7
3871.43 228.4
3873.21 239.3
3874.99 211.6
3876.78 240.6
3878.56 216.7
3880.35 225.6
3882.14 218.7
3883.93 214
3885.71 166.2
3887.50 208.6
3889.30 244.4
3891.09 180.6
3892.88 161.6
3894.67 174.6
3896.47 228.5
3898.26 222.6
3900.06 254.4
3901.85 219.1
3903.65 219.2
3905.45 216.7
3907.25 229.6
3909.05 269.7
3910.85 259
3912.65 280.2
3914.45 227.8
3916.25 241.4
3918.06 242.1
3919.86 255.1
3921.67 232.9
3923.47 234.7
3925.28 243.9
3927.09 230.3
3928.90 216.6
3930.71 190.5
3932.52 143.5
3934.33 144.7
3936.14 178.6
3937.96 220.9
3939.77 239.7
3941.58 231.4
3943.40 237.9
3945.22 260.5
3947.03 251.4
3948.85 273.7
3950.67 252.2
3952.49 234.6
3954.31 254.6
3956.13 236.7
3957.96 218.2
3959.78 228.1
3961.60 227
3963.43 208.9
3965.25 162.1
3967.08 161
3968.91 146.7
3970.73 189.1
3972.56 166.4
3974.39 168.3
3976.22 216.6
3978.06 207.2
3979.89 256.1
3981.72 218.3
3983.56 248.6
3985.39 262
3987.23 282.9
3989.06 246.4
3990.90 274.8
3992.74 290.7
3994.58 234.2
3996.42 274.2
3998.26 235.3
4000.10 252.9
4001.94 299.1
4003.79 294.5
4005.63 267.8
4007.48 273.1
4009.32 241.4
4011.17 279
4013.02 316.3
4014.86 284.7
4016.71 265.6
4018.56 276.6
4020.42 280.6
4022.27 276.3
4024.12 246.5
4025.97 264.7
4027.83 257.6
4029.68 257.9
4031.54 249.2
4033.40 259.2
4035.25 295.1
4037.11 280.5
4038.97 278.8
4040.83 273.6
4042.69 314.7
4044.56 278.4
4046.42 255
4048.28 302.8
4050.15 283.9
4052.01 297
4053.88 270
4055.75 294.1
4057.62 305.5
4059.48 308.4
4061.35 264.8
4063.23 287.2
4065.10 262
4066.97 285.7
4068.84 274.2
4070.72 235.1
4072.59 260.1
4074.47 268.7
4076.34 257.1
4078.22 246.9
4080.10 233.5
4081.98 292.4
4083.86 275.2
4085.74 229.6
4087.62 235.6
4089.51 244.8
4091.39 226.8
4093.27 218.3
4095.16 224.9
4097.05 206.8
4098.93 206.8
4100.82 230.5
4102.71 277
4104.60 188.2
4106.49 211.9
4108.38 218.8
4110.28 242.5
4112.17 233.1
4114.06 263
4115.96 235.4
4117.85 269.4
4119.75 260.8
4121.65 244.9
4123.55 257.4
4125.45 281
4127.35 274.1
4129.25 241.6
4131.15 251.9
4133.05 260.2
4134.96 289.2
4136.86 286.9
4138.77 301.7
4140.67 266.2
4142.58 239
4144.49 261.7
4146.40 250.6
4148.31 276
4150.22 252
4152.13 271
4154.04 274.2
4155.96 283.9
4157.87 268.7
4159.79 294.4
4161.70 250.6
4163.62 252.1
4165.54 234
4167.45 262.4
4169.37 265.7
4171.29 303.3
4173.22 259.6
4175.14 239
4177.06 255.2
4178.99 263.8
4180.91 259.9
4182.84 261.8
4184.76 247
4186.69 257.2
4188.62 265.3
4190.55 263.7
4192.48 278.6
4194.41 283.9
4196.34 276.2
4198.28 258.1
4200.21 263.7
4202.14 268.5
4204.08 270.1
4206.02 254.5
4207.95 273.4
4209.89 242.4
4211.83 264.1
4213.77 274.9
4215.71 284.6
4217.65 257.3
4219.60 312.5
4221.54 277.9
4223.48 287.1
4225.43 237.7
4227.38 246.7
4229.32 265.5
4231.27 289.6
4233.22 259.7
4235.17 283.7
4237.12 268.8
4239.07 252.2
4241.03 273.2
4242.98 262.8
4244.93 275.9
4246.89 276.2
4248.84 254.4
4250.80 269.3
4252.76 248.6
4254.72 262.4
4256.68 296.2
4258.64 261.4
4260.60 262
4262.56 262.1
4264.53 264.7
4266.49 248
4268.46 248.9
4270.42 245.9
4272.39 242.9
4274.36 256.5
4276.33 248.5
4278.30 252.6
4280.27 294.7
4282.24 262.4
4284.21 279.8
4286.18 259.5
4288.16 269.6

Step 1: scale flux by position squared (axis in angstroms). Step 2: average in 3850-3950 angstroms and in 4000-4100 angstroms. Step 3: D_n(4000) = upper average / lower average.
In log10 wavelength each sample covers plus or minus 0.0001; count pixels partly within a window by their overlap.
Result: 1.26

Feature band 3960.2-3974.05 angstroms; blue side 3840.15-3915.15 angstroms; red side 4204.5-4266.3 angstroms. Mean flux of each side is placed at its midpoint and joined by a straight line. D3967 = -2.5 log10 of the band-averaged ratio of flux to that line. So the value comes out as 0.29 mag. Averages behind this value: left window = 227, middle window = 181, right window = 268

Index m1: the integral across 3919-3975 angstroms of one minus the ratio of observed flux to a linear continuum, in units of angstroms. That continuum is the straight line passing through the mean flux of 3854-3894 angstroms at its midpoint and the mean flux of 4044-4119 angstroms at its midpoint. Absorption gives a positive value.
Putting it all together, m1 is 5.2 angstroms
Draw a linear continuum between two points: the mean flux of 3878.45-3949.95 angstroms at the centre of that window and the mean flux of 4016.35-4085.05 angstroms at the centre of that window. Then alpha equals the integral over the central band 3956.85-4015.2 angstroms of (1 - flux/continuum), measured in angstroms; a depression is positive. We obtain 2.8 angstroms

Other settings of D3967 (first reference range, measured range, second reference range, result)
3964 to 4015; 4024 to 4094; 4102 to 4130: -0.10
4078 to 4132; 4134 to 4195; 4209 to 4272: -0.06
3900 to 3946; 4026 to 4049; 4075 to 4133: -0.16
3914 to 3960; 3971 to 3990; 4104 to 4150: 0.04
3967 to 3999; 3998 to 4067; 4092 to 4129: -0.19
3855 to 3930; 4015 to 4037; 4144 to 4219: -0.09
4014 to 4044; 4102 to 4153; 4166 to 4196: 0.05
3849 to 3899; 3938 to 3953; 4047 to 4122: -0.05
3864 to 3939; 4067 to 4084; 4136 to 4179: -0.04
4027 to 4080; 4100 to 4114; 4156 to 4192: 0.17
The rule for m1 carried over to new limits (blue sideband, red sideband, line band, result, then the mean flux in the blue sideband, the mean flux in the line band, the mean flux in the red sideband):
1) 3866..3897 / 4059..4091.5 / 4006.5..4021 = -1.7 angstroms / 218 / 277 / 261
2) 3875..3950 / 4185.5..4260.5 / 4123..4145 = -1.1 angstroms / 223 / 268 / 268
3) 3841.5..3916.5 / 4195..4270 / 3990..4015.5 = -3.3 angstroms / 228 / 273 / 267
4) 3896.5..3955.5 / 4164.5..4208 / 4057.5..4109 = 0.5 angstroms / 232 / 248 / 264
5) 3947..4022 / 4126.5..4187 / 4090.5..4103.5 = 1.5 angstroms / 243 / 227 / 264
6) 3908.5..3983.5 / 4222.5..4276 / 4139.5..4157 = -1.1 angstroms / 221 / 264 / 263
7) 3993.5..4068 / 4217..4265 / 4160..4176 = 0.6 angstroms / 276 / 260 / 268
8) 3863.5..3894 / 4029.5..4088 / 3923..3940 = 2.5 angstroms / 223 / 202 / 273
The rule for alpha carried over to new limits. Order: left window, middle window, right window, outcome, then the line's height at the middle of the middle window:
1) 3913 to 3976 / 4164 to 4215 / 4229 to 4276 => -1.9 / 254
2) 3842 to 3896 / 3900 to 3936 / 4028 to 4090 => 1.5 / 236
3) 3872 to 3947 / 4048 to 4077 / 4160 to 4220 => -3.9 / 245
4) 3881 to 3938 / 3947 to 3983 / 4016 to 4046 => 4.3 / 243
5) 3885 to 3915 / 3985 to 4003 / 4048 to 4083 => -1.0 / 252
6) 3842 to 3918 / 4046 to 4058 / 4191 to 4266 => -1.9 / 248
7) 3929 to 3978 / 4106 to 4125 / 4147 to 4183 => 0.5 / 252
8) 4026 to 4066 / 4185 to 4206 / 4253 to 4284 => 0.0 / 267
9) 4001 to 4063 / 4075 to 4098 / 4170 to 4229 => 2.8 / 275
